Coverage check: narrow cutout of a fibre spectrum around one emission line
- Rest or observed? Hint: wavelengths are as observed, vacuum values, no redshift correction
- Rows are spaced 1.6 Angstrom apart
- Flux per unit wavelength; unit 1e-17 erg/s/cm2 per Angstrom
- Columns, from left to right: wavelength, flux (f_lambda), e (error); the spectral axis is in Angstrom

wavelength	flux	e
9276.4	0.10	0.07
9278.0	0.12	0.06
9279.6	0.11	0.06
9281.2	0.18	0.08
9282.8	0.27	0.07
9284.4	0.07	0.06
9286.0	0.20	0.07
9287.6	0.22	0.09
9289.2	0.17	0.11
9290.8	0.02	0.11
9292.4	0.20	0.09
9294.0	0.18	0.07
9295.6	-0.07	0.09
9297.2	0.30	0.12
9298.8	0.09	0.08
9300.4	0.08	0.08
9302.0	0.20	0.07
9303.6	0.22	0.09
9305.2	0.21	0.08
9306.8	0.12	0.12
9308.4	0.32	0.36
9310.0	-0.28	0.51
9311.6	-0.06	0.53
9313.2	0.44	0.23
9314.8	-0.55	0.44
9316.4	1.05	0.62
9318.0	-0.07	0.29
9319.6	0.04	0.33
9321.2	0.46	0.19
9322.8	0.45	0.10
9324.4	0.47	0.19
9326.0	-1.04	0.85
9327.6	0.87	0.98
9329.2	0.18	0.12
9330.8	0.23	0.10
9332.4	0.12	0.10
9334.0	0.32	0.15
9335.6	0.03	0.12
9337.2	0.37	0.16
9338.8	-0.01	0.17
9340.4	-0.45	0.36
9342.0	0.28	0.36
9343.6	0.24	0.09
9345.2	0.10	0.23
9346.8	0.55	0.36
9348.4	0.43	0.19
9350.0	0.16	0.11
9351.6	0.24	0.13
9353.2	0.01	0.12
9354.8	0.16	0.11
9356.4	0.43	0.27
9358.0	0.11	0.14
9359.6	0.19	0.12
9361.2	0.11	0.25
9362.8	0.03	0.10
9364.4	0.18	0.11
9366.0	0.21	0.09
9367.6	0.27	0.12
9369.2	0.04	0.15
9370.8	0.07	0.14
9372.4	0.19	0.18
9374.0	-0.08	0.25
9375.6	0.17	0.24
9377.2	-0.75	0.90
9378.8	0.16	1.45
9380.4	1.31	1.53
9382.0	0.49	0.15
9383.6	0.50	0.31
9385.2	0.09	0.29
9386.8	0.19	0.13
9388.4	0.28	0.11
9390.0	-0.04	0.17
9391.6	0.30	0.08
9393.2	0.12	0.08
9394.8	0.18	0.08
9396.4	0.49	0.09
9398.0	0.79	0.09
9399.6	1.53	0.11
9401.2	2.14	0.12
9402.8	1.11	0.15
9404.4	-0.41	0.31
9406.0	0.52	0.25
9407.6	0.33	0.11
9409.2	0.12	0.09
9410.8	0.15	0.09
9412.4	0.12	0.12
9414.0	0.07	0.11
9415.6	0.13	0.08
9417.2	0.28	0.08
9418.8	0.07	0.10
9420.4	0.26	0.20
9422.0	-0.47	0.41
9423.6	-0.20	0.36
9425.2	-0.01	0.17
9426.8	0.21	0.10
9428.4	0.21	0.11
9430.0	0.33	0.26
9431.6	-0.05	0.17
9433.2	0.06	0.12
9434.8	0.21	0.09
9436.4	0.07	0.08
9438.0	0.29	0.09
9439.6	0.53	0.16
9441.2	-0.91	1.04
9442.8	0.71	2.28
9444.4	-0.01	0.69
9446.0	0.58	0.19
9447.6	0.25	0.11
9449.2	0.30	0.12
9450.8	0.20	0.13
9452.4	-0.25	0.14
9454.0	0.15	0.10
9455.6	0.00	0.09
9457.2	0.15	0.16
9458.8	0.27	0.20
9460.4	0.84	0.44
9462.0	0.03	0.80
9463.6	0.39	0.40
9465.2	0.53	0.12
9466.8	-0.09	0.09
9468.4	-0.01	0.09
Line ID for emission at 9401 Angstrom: [O III]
